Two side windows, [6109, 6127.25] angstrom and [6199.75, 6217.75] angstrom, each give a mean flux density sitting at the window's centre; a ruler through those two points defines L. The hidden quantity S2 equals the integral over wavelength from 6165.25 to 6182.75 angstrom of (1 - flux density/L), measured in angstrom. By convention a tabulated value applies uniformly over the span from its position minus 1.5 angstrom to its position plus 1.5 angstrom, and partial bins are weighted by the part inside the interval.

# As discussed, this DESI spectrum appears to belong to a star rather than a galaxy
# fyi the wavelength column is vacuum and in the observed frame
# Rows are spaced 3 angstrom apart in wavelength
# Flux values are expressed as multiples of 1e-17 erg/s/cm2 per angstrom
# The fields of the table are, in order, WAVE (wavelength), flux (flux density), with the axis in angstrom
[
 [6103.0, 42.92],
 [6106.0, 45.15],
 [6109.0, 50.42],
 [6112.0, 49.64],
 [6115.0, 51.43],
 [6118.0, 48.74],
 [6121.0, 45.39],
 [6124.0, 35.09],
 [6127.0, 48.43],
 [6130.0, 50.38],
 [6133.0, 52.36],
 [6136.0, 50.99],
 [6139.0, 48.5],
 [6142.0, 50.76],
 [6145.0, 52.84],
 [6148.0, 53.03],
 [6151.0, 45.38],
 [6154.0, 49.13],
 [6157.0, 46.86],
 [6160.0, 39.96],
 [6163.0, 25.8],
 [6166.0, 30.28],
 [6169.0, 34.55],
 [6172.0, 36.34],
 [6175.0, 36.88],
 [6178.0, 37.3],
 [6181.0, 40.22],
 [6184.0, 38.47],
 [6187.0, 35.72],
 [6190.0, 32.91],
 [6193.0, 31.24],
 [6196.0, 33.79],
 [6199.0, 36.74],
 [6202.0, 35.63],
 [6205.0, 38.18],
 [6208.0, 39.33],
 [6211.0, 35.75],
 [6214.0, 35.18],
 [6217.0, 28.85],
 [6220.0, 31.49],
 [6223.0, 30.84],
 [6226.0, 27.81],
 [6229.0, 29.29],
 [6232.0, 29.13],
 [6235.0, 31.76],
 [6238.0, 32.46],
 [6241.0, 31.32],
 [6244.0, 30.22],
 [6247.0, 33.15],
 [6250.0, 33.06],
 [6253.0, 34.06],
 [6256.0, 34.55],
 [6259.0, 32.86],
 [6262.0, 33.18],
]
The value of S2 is 1.6 angstrom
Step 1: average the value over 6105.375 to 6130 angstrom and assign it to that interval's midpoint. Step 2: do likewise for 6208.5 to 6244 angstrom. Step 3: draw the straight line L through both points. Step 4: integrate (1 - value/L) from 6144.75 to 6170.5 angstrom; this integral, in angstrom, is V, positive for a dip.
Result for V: 0.0 angstrom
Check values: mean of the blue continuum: 47.1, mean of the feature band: 41.5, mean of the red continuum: 31.4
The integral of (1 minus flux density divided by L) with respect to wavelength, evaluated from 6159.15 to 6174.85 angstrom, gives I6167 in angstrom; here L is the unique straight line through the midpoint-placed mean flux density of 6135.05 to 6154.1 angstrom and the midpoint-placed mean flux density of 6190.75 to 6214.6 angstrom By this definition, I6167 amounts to 3.9 angstrom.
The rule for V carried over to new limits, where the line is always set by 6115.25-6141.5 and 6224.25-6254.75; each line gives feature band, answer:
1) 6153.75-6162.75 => 0.3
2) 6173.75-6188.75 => 0.9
